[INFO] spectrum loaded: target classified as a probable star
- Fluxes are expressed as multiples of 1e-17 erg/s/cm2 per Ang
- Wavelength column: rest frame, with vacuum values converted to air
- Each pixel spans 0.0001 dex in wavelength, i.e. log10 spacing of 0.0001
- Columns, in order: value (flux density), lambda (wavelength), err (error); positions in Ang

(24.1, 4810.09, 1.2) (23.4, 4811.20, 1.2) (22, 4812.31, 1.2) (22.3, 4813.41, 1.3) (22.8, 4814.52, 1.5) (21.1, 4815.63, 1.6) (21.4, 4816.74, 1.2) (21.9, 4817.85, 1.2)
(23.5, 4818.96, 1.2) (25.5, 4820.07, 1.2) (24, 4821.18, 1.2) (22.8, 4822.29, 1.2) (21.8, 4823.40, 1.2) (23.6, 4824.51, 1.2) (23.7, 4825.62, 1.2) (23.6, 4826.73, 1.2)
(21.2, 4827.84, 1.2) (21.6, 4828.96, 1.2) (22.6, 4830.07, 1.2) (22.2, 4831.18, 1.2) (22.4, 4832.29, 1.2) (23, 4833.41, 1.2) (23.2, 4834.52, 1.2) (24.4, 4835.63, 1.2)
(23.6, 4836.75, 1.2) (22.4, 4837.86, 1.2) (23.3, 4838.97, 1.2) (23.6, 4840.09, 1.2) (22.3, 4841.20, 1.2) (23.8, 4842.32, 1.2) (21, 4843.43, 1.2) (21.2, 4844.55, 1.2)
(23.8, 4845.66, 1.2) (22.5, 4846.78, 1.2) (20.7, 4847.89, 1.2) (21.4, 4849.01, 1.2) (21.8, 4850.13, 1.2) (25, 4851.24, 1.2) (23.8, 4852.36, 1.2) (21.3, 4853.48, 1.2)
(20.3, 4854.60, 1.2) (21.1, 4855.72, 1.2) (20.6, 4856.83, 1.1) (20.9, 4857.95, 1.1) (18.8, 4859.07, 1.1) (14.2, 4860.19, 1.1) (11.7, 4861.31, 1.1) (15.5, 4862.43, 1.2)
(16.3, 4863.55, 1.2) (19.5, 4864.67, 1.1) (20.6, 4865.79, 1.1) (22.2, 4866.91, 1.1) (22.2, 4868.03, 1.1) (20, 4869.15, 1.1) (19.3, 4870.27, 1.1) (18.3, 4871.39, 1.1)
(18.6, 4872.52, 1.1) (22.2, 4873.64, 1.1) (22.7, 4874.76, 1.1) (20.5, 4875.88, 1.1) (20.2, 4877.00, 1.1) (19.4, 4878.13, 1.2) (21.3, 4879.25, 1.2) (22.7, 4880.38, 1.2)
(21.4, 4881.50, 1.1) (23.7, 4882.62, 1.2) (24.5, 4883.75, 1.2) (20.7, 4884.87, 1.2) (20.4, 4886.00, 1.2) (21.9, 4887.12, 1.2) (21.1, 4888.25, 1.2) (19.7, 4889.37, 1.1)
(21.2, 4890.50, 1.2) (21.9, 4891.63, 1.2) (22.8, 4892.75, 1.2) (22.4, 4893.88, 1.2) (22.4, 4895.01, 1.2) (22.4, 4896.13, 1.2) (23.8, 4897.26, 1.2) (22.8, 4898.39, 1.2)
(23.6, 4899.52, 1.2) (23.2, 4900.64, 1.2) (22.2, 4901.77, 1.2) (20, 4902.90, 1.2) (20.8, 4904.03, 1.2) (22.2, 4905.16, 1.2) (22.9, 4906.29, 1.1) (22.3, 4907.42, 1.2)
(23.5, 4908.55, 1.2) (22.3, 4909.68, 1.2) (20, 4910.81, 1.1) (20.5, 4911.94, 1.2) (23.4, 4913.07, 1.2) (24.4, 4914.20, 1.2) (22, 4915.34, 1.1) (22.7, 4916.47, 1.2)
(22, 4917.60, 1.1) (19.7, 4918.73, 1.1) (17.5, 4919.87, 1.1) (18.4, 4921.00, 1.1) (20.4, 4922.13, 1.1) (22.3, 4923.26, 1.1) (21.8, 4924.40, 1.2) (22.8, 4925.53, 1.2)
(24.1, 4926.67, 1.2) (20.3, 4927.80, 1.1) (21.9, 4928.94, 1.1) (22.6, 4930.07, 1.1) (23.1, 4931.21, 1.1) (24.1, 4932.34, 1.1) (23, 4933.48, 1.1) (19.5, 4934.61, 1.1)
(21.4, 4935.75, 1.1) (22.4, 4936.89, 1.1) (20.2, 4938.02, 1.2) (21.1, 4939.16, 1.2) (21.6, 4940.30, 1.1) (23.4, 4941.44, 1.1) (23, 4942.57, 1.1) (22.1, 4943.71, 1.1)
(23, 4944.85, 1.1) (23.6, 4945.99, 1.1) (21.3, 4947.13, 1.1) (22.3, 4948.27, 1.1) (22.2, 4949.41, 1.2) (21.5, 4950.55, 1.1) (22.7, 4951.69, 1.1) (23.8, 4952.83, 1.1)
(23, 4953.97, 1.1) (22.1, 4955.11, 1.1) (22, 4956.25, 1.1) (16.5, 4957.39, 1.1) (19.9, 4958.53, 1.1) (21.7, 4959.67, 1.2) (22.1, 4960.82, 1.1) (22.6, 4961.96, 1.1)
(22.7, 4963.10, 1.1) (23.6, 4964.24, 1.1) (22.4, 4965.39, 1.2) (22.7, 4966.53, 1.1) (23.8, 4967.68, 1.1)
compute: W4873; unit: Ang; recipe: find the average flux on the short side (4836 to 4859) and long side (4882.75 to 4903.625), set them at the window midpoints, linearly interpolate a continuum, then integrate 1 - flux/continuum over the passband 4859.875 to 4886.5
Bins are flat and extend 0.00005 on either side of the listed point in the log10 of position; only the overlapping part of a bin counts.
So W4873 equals 2.57 Ang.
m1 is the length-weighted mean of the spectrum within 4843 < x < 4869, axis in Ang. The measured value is 20.3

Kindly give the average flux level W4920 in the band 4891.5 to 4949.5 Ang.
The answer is 22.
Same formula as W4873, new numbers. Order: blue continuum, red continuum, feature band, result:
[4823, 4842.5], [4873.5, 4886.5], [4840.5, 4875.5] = 2.8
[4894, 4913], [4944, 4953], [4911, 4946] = 0.8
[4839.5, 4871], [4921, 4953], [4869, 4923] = -0.5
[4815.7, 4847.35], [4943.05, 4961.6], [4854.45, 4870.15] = 2.6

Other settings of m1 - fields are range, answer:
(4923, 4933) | 22.6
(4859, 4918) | 21.1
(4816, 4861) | 22.2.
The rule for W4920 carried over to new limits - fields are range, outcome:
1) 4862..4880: 20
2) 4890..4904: 22.3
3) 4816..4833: 22.8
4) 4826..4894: 21.3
